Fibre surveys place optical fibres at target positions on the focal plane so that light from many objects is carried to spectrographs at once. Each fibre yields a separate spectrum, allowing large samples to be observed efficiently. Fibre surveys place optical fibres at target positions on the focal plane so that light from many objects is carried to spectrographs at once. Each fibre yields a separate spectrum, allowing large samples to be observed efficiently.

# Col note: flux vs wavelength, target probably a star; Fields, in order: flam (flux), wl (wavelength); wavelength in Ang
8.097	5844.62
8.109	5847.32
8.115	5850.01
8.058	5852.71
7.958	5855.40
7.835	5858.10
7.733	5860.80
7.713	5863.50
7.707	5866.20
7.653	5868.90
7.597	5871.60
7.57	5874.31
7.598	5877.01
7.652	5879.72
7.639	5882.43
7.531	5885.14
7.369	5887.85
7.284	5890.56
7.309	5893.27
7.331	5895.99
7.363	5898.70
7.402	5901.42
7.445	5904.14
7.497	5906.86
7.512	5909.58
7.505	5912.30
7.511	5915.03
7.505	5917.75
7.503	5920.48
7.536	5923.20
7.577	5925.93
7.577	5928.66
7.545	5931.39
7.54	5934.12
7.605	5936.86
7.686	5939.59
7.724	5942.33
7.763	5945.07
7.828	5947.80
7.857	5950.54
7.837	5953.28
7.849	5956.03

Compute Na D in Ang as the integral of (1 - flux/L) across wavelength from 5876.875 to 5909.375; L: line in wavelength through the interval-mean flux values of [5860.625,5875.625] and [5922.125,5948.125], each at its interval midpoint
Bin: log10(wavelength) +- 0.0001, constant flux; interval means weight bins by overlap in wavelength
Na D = 0.85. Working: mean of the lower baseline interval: 7.66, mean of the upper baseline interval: 7.63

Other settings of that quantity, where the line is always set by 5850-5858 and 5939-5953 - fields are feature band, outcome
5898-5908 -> 0.6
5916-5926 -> 0.4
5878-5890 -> 0.6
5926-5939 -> 0.4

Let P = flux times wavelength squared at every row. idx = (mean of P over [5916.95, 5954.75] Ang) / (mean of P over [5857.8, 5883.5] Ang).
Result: 1.02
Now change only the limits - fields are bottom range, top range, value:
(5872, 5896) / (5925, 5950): 1.04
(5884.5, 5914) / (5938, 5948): 1.06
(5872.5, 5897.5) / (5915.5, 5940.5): 1.03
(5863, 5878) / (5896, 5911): 0.98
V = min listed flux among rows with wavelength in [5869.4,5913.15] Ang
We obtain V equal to 7.284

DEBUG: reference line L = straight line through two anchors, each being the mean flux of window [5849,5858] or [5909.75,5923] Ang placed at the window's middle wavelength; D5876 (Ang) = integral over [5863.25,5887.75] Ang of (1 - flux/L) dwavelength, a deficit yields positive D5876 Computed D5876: 0.7 Ang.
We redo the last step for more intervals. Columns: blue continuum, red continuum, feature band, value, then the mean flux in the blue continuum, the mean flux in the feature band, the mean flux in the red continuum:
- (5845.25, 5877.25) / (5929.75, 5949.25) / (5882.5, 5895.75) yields 0.6 Ang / 7.82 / 7.4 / 7.67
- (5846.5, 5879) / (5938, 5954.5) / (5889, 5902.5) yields 0.8 Ang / 7.8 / 7.34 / 7.78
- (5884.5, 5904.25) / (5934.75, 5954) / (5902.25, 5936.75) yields 0.2 Ang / 7.37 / 7.52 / 7.75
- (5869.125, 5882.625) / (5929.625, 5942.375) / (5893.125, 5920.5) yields 0.6 Ang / 7.61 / 7.44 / 7.61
